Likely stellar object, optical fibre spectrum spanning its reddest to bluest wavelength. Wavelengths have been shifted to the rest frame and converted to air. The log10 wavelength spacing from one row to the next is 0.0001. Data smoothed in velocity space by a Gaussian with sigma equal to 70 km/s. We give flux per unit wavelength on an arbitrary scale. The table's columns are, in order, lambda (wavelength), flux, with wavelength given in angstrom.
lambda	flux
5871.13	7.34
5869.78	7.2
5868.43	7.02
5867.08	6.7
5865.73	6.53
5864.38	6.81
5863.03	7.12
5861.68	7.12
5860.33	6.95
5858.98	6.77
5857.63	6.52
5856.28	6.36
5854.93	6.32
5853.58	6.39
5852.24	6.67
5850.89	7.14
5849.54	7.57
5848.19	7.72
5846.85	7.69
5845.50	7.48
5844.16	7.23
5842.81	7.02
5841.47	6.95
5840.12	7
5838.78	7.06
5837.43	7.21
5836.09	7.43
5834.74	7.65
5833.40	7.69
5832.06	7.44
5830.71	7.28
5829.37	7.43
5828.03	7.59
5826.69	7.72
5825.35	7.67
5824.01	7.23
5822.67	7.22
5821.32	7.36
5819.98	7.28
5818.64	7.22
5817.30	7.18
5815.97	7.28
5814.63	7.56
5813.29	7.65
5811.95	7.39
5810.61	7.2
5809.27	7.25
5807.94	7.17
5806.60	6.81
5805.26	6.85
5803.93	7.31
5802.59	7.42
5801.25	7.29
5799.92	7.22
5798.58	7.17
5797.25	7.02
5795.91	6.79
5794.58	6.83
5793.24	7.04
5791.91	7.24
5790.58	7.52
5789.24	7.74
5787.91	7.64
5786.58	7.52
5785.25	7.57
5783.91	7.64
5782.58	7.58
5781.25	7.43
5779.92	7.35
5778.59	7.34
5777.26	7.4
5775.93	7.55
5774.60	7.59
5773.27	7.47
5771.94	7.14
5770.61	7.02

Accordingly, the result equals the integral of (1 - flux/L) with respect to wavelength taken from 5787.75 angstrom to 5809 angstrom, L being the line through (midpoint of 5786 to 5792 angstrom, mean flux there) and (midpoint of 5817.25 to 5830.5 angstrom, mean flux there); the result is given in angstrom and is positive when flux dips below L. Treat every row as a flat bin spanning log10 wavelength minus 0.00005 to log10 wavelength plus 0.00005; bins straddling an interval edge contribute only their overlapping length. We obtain 1.0 angstrom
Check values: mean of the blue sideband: 7.56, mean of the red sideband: 7.4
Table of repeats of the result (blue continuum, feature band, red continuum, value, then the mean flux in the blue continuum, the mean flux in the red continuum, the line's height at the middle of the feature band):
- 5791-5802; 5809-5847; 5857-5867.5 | -2.15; 7.09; 6.82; 6.96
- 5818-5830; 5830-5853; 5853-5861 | -1.17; 7.41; 6.55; 6.95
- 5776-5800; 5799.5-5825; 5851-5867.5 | -0.50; 7.34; 6.7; 7.13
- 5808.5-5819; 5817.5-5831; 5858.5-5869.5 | -0.27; 7.35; 6.89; 7.25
